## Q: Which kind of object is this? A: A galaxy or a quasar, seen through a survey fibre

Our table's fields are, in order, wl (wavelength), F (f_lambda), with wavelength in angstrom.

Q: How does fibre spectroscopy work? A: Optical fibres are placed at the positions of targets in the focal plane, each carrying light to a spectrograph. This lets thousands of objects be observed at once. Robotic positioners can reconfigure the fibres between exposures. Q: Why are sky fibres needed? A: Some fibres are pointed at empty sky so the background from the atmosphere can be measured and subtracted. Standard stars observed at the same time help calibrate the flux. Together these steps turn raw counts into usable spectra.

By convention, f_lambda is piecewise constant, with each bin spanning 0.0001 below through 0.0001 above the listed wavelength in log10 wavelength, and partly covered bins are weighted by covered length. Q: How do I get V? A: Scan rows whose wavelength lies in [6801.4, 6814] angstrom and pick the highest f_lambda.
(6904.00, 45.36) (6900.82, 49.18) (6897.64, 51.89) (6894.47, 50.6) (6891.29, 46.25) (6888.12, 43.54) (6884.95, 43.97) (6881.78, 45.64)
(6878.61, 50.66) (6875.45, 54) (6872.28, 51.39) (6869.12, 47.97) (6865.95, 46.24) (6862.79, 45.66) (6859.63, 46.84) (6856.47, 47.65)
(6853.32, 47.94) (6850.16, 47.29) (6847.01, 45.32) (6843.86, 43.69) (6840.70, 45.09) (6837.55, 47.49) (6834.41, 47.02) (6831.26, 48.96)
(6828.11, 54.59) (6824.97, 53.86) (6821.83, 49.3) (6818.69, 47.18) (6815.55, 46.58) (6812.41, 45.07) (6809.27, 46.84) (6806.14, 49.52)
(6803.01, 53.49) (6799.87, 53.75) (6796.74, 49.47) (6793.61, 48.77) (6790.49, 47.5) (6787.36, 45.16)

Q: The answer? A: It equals 53.49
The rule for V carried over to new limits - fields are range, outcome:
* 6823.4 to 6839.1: 54.59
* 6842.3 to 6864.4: 47.94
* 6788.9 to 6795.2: 48.77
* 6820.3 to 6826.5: 53.86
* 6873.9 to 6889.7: 54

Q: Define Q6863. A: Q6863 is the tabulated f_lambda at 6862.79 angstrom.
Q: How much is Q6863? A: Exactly 45.66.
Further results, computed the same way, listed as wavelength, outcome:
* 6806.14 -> 49.52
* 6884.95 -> 43.97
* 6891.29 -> 46.25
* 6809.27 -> 46.84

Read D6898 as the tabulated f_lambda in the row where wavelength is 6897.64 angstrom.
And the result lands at 51.89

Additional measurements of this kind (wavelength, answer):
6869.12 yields 47.97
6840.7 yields 45.09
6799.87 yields 53.75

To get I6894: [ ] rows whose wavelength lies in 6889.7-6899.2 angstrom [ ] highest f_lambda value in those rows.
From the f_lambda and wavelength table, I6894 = 51.89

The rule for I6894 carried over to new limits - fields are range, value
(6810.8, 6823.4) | 49.3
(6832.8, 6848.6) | 47.49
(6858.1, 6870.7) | 47.97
